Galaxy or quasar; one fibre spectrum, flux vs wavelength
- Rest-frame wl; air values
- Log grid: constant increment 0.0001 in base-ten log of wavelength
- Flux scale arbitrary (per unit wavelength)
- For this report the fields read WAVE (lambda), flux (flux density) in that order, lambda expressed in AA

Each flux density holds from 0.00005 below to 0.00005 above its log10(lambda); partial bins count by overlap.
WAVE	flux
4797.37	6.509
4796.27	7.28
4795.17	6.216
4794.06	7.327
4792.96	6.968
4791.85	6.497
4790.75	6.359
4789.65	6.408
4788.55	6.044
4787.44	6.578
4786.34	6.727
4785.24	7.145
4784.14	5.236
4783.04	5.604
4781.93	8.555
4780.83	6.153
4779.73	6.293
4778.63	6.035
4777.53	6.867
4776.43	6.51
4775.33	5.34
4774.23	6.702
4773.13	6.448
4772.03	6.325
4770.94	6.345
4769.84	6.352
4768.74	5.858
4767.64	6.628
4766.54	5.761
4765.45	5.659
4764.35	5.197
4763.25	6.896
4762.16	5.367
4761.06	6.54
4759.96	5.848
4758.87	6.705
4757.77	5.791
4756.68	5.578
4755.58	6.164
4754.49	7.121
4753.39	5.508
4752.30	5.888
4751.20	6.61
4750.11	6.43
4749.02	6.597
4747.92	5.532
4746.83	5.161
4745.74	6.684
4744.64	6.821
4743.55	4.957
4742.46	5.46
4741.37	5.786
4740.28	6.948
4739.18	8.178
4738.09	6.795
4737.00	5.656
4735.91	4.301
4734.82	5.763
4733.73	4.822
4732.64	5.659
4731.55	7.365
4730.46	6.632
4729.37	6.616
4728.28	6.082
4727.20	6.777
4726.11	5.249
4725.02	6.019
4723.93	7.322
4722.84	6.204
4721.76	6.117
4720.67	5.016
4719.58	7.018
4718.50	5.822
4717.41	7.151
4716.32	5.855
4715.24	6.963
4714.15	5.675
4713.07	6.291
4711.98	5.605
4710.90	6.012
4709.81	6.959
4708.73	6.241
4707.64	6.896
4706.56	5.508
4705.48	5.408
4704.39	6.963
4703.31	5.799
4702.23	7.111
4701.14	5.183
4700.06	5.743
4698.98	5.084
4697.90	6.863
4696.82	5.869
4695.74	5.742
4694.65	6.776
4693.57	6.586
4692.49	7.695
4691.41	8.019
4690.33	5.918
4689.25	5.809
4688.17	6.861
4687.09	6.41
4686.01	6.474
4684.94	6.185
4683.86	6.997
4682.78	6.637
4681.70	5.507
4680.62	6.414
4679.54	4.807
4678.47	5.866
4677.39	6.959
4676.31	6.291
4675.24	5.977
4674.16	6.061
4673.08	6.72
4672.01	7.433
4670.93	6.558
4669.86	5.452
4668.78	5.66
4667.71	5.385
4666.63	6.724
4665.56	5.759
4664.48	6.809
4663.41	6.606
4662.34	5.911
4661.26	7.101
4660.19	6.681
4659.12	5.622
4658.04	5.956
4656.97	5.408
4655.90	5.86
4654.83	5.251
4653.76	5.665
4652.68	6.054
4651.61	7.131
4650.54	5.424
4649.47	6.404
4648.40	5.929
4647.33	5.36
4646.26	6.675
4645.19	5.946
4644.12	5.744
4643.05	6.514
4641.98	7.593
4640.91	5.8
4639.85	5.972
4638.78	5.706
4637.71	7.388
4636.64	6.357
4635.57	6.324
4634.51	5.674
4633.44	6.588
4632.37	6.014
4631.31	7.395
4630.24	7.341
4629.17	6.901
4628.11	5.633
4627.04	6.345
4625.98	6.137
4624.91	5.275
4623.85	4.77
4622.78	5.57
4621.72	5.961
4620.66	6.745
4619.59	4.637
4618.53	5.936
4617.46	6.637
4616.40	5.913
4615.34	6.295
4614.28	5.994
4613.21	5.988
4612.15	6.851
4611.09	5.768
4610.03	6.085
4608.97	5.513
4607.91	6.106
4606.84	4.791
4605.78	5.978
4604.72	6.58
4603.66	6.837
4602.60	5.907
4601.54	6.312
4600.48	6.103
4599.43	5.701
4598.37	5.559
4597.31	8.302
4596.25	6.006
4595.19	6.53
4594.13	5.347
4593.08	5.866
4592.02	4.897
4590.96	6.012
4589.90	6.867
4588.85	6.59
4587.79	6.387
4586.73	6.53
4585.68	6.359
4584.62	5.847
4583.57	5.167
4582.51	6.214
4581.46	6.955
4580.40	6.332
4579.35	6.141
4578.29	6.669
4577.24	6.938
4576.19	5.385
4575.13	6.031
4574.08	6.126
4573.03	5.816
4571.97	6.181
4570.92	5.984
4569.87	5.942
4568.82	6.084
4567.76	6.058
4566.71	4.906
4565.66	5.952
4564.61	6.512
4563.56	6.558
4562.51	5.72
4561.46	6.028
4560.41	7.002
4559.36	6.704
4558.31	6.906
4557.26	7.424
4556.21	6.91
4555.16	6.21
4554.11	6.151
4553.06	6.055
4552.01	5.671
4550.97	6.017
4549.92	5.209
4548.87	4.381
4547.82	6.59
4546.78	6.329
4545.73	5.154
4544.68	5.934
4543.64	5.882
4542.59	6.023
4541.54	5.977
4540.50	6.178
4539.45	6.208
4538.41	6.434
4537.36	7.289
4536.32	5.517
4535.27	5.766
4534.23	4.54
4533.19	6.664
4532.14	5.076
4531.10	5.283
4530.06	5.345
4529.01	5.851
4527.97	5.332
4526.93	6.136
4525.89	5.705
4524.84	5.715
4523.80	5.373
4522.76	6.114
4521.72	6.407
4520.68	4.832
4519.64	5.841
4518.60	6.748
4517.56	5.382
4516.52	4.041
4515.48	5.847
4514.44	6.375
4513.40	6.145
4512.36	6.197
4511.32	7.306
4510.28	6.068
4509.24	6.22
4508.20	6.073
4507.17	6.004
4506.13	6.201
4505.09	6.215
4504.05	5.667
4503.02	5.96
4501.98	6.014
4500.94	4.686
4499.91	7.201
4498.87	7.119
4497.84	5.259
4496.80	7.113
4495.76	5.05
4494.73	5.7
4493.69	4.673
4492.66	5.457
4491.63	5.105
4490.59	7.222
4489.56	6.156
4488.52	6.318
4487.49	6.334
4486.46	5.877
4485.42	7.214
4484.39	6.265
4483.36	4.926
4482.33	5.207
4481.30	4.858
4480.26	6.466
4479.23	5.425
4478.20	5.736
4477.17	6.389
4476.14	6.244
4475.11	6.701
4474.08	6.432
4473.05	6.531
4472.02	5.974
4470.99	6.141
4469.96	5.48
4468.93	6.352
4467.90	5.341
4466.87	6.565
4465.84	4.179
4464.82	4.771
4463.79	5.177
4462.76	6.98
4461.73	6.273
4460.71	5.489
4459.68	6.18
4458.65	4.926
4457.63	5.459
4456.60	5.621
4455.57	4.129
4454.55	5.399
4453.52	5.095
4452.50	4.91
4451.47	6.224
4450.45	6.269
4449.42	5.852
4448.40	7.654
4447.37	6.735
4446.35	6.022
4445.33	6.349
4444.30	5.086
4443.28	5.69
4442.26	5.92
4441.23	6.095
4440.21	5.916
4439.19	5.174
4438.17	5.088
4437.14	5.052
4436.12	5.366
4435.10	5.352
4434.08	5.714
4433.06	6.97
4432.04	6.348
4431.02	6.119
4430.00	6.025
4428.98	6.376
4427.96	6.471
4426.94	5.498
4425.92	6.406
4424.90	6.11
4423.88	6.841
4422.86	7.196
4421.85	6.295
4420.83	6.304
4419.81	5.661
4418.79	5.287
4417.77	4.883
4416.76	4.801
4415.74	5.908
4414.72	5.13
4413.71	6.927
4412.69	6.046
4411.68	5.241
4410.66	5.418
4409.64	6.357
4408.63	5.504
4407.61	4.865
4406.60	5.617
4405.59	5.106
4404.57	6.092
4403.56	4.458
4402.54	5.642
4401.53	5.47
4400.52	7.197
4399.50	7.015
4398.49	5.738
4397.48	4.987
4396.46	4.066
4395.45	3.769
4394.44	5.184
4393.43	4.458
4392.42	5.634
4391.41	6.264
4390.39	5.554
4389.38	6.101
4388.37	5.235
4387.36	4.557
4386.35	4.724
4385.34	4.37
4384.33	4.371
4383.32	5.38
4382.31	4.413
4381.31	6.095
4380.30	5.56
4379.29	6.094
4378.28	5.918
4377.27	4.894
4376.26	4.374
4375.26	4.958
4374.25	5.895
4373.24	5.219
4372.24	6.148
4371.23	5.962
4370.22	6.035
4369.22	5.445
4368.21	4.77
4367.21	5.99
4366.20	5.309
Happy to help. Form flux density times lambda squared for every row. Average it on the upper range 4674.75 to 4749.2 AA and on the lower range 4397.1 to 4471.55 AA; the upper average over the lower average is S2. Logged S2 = 1.2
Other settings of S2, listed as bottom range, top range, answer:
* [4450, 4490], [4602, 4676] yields 1.14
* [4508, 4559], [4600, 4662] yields 1.07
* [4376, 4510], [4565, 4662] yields 1.15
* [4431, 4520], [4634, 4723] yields 1.16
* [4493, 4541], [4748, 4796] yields 1.20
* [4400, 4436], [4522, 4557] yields 1.05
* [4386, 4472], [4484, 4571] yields 1.10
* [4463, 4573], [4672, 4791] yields 1.15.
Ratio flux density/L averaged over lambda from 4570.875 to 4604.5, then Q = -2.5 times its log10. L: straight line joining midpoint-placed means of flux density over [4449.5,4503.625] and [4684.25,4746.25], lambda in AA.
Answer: -0.031 mag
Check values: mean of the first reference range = 5.82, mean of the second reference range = 6.24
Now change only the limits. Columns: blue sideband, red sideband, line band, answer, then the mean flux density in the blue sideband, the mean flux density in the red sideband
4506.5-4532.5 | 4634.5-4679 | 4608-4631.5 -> 0.01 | 5.82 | 6.19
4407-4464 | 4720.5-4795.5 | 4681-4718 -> -0.03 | 5.83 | 6.23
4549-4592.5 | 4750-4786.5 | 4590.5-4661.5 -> 0.02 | 6.17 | 6.23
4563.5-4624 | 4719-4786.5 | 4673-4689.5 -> -0.02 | 6.07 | 6.19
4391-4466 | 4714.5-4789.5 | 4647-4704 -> -0.02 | 5.71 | 6.21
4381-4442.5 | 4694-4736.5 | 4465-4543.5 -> -0.03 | 5.61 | 6.12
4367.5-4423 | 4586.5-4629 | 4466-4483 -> -0.05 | 5.46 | 6.04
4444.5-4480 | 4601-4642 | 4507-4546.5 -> 0.02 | 5.85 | 6.13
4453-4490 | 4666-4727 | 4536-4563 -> -0.04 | 5.79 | 6.25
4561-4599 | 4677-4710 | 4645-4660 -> 0.06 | 6.13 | 6.29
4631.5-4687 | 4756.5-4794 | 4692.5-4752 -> 0.01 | 6.19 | 6.3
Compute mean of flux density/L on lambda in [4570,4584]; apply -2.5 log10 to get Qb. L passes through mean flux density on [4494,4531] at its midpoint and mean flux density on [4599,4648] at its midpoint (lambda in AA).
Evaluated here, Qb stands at -0.02 mag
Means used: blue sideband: 5.91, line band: 6.15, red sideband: 6.12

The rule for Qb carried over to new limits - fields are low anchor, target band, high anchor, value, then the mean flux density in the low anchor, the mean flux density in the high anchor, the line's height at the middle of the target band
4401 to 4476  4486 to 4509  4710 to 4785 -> -0.02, 5.8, 6.17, 5.87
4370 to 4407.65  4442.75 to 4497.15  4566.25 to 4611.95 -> -0.04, 5.35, 6.09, 5.65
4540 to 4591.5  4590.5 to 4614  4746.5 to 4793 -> 0.02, 6.14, 6.24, 6.16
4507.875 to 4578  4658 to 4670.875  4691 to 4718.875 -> 0.01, 5.98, 6.29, 6.22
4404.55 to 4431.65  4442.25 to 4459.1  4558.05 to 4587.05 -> 0.04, 5.87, 6.17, 5.93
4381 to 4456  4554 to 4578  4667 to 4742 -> -0.05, 5.65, 6.24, 5.95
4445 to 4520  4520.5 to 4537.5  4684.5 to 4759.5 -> 0.05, 5.91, 6.21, 5.97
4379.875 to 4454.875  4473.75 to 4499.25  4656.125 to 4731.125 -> -0.03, 5.66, 6.26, 5.81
